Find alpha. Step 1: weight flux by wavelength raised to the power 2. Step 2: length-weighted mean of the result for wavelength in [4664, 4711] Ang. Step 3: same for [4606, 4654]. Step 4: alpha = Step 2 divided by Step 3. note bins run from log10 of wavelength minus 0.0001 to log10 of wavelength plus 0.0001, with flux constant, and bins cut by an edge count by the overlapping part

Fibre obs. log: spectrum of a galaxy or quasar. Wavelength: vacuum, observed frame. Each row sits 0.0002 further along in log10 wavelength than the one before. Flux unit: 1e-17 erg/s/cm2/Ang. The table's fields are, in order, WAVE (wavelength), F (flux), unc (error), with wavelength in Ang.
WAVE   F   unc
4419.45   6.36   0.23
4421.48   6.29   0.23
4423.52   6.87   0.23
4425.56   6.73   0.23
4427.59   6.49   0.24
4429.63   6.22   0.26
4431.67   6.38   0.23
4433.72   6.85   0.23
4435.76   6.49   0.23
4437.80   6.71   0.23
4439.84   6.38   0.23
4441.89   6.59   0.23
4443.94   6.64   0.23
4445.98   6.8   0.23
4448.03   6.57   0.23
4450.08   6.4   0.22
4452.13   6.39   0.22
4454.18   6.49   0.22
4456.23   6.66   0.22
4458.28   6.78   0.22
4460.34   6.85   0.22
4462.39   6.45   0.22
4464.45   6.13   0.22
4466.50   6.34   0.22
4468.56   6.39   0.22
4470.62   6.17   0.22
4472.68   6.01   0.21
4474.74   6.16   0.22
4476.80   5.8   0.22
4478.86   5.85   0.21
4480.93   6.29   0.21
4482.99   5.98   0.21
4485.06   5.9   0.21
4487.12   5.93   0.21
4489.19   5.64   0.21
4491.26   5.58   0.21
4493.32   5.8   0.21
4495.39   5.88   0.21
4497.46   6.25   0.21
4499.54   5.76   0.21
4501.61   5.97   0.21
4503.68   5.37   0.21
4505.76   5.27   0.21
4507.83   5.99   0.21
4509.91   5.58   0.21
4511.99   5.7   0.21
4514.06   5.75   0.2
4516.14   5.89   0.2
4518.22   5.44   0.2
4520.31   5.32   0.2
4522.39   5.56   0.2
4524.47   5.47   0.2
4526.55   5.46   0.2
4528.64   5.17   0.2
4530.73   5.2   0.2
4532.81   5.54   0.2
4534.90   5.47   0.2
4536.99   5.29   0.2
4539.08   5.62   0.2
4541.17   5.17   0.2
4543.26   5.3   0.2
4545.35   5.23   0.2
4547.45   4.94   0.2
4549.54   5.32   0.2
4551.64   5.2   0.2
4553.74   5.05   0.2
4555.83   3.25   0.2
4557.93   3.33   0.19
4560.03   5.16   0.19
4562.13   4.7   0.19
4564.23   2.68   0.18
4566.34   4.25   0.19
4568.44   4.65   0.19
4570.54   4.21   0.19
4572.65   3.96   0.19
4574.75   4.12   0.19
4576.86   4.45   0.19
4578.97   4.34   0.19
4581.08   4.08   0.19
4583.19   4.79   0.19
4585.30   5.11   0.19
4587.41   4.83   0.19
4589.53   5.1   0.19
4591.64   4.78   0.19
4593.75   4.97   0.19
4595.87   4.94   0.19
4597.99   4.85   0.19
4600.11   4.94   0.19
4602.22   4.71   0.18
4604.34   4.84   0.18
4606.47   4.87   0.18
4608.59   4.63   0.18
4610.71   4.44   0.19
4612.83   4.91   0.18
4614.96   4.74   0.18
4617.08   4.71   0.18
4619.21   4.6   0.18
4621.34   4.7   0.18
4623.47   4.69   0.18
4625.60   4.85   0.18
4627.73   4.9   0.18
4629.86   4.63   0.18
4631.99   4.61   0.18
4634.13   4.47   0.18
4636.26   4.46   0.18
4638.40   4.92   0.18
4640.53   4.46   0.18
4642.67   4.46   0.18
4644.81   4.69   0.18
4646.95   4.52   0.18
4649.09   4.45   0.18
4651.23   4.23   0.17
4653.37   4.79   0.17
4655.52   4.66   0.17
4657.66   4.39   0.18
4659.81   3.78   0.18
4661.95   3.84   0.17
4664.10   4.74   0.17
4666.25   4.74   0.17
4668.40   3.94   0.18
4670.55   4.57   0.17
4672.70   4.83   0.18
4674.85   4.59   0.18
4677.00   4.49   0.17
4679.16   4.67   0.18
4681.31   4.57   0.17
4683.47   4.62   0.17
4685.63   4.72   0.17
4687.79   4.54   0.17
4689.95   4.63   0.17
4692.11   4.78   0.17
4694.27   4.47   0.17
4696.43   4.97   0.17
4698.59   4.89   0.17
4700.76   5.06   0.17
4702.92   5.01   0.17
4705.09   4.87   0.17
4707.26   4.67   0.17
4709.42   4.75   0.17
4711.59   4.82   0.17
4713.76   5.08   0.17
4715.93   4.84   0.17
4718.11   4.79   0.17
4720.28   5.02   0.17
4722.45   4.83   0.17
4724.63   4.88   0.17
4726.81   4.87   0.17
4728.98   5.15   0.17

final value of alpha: 1.04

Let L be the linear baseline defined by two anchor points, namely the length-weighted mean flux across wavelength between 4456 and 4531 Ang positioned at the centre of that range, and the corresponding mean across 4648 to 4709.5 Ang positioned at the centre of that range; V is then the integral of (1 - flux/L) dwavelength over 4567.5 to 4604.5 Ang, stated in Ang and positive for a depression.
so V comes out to 4.2 Ang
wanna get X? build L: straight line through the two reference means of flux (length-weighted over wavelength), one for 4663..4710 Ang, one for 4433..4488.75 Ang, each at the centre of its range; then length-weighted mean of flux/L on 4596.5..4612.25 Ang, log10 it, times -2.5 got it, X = 0.11 mag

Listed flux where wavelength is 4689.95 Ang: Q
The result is 4.63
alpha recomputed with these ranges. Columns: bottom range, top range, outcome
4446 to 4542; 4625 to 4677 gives 0.82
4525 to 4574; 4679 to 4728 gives 1.07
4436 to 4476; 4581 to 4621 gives 0.79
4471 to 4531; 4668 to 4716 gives 0.90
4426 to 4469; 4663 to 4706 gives 0.80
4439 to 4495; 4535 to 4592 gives 0.77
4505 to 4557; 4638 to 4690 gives 0.90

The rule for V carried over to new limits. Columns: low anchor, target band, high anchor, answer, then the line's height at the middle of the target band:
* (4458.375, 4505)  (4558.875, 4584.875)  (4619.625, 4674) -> 4.55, 5.21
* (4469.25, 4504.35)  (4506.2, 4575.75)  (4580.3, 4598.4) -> 4.70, 5.34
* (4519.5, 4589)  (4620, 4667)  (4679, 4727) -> 2.48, 4.8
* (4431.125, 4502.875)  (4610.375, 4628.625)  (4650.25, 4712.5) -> 1.25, 5.09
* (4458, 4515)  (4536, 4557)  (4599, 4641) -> 1.49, 5.4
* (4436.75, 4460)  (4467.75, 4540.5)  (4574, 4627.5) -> 2.30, 5.91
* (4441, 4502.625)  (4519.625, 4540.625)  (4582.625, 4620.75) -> 0.68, 5.59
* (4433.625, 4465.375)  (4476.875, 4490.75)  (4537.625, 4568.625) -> 0.07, 5.94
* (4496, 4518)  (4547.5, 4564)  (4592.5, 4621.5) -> 2.43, 5.27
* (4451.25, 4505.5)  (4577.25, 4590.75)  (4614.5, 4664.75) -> 1.02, 5.08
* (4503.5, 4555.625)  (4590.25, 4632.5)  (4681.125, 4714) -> 2.61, 5.08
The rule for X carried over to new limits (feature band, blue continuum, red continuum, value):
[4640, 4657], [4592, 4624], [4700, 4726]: 0.07 mag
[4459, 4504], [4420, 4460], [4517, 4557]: -0.01 mag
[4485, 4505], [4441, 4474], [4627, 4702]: 0.06 mag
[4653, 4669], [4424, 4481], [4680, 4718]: 0.16 mag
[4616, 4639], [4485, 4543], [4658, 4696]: 0.04 mag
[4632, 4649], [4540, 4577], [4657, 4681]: -0.03 mag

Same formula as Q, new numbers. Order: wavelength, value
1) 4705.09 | 4.87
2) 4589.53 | 5.1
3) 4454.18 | 6.49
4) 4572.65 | 3.96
